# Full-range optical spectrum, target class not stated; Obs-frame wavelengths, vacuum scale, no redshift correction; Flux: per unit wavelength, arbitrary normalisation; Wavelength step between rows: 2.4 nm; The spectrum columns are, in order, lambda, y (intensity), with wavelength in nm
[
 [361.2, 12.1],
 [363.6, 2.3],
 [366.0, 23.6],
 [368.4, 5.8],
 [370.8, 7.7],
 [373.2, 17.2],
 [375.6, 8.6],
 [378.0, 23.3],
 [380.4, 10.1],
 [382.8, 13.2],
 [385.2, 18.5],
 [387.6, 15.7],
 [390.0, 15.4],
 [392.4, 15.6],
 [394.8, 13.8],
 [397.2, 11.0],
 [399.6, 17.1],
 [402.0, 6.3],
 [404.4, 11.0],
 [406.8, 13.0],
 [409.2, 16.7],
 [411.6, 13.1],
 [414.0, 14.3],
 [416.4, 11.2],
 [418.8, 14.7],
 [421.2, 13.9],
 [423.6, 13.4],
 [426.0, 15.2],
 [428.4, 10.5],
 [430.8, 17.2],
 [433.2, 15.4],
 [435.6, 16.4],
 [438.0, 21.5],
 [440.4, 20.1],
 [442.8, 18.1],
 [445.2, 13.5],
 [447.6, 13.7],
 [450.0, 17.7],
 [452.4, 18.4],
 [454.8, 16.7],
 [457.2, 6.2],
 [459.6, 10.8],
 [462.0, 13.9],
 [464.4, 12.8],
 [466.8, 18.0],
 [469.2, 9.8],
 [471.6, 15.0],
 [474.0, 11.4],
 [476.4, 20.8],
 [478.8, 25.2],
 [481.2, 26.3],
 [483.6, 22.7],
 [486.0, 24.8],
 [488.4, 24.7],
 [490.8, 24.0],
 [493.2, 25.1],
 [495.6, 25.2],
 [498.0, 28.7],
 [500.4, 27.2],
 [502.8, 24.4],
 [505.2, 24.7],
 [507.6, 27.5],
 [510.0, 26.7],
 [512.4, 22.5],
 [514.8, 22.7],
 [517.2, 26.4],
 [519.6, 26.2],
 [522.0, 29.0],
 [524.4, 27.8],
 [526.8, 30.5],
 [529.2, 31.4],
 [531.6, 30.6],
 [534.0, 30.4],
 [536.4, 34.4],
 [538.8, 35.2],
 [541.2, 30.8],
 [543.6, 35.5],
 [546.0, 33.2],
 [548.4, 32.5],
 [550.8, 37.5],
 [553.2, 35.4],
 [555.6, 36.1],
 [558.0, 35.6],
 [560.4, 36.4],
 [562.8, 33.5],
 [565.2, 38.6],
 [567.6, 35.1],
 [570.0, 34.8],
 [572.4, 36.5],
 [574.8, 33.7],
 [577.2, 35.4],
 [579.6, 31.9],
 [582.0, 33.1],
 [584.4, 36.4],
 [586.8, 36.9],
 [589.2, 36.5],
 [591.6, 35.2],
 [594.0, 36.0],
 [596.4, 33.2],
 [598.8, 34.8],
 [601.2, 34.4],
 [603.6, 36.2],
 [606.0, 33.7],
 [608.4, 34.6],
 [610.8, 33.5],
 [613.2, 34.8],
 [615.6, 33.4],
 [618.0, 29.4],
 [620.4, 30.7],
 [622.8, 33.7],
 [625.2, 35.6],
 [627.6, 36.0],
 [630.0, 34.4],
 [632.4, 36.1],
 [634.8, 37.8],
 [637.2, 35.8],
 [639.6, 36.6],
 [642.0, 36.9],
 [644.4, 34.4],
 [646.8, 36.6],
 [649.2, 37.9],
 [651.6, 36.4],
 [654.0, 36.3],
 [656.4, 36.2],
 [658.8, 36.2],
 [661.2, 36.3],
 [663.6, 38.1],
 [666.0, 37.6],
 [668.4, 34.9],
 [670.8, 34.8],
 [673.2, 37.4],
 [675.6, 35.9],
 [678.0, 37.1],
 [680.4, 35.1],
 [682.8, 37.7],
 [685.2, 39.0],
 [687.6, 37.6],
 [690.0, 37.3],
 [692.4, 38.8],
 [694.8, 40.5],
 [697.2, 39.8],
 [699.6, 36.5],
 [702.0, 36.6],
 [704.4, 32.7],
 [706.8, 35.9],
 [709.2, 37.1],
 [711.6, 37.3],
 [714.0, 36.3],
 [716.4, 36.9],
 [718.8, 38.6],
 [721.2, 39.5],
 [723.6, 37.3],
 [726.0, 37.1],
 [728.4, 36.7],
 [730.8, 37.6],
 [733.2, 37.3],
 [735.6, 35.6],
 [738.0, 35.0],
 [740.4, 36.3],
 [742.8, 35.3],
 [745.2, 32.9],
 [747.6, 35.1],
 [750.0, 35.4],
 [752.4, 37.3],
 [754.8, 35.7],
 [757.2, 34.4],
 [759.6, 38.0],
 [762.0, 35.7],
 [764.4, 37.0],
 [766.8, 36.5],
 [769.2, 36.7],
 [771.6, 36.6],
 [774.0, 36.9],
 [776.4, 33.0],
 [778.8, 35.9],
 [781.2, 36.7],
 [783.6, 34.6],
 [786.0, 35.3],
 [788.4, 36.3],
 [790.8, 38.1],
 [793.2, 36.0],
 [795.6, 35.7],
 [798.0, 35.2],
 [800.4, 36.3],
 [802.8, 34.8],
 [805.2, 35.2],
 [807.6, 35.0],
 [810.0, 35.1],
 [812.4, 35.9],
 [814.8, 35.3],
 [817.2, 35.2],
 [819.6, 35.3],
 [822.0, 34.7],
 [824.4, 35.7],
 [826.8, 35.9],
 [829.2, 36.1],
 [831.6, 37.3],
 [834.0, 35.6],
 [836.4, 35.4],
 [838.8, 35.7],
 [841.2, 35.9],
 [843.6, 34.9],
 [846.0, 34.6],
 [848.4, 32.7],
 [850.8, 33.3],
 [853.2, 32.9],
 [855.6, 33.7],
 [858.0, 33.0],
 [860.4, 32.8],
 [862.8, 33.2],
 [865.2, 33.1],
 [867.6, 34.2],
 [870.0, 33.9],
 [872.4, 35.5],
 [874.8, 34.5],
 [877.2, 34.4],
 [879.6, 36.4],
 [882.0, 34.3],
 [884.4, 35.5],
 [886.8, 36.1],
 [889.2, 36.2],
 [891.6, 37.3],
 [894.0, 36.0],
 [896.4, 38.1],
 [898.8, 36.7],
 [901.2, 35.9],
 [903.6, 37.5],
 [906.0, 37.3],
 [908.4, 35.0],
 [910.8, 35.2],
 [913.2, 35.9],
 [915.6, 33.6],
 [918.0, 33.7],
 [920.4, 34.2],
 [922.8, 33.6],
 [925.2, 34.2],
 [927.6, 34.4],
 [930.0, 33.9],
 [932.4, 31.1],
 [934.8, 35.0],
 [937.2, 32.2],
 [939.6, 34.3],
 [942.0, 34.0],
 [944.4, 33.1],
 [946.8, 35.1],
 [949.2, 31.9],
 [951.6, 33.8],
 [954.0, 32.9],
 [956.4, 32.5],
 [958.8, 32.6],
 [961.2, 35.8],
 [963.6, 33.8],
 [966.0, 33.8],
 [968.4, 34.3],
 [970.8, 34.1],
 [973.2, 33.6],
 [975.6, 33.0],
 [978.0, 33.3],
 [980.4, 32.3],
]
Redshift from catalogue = 0.19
